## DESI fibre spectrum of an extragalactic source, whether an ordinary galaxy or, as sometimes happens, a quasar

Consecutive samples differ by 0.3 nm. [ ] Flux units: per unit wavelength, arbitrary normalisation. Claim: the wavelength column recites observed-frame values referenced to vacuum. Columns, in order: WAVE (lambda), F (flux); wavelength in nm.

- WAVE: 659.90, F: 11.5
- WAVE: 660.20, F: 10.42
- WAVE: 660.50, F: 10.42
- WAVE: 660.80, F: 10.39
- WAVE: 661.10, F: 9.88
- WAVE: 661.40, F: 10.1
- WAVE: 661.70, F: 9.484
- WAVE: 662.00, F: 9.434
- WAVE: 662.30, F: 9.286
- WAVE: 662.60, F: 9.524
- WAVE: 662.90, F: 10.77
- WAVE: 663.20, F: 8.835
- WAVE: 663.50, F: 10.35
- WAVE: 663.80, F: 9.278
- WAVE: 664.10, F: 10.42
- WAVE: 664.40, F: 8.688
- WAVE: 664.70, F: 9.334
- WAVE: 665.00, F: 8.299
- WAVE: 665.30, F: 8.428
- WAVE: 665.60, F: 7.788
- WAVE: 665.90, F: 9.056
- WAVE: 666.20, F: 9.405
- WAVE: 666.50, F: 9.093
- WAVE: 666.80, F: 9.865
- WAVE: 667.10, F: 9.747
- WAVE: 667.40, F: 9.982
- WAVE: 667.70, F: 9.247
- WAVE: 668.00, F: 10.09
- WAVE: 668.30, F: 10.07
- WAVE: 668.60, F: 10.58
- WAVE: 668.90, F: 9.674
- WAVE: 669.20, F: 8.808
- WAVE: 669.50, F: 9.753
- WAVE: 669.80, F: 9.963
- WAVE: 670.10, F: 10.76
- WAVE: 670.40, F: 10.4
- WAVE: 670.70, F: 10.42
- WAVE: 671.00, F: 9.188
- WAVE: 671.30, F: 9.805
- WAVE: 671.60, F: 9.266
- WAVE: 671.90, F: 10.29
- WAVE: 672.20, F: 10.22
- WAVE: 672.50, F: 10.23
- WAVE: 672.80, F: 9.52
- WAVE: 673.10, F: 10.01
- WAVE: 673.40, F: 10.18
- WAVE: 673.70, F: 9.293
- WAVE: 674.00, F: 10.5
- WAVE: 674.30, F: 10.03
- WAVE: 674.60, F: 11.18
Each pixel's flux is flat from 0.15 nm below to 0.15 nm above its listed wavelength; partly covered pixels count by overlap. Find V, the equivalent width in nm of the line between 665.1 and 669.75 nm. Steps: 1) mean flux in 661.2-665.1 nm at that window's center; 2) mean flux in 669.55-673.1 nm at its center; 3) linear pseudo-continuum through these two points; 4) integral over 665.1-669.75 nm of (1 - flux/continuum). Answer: 0.16 nm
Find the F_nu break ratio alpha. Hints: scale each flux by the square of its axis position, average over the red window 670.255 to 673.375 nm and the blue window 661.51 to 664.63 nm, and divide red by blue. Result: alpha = 1.06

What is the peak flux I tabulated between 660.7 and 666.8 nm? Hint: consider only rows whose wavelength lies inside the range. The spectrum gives 10.77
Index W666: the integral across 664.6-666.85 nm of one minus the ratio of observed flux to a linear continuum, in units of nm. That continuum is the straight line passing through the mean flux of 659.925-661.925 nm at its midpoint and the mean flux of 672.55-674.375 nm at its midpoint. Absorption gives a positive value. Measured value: 0.27 nm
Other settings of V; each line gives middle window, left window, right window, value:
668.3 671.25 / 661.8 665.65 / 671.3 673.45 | -0.061 nm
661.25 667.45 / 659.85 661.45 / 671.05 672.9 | 0.516 nm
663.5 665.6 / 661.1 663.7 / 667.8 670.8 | 0.159 nm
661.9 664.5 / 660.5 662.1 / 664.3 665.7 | -0.126 nm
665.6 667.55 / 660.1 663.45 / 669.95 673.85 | 0.104 nm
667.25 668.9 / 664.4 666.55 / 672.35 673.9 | -0.150 nm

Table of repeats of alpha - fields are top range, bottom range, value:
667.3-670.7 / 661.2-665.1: 1.06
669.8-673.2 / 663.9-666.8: 1.13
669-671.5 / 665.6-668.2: 1.05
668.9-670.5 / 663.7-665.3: 1.10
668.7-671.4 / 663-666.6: 1.10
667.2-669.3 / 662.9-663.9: 1.03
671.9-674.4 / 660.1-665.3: 1.07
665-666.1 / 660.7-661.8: 0.86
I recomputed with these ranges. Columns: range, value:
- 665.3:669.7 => 10.58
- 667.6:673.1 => 10.76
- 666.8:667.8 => 9.982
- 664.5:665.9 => 9.334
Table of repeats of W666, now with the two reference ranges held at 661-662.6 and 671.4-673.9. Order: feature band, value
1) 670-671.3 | -0.038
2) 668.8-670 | 0.026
